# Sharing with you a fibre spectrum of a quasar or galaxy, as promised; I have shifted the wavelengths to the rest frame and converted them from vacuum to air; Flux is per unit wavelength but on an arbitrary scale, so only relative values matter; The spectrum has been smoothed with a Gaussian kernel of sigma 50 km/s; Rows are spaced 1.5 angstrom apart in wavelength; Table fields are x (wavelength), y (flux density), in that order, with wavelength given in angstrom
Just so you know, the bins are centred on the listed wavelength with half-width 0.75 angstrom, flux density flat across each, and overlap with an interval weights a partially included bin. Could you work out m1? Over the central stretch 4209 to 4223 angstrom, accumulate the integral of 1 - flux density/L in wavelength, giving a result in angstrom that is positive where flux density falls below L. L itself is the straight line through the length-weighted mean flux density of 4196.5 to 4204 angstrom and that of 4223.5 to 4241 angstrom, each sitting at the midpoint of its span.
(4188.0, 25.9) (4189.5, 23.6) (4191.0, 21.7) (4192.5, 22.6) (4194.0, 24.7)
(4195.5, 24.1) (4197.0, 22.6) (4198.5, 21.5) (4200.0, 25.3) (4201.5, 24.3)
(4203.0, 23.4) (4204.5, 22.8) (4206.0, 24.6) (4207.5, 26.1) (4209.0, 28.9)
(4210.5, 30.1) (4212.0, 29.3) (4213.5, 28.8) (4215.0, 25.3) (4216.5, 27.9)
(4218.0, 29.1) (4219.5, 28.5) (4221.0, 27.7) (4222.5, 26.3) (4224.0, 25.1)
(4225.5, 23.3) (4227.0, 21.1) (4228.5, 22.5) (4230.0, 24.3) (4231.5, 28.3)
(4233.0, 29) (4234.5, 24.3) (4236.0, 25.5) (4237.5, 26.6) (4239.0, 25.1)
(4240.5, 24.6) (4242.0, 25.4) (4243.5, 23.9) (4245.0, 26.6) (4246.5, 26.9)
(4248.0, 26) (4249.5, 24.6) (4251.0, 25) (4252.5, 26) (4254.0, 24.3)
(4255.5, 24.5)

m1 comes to -2.3 angstrom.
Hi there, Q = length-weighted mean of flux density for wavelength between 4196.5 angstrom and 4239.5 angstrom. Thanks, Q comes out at 25.8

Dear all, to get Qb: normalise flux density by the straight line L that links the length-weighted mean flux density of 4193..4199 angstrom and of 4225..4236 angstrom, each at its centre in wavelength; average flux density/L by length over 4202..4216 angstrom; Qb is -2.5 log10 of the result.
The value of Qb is -0.12 mag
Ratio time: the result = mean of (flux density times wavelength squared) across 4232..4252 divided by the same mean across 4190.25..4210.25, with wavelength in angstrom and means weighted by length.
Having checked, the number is 1.1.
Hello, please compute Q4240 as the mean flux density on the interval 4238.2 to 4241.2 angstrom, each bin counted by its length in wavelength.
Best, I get 24.9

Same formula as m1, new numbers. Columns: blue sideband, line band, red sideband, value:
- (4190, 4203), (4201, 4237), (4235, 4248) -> -2.5 angstrom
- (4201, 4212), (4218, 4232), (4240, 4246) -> 0.1 angstrom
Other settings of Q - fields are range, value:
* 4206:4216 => 27.8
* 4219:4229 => 24.9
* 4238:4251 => 25.4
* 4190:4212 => 24.6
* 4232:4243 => 25.8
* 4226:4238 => 25.1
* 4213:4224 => 27.5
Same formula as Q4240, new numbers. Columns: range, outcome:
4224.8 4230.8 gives 22.8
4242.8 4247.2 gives 25.8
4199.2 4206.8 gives 24.1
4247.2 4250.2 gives 25.3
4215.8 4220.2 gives 28.5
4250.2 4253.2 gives 25.5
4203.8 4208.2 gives 24.5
